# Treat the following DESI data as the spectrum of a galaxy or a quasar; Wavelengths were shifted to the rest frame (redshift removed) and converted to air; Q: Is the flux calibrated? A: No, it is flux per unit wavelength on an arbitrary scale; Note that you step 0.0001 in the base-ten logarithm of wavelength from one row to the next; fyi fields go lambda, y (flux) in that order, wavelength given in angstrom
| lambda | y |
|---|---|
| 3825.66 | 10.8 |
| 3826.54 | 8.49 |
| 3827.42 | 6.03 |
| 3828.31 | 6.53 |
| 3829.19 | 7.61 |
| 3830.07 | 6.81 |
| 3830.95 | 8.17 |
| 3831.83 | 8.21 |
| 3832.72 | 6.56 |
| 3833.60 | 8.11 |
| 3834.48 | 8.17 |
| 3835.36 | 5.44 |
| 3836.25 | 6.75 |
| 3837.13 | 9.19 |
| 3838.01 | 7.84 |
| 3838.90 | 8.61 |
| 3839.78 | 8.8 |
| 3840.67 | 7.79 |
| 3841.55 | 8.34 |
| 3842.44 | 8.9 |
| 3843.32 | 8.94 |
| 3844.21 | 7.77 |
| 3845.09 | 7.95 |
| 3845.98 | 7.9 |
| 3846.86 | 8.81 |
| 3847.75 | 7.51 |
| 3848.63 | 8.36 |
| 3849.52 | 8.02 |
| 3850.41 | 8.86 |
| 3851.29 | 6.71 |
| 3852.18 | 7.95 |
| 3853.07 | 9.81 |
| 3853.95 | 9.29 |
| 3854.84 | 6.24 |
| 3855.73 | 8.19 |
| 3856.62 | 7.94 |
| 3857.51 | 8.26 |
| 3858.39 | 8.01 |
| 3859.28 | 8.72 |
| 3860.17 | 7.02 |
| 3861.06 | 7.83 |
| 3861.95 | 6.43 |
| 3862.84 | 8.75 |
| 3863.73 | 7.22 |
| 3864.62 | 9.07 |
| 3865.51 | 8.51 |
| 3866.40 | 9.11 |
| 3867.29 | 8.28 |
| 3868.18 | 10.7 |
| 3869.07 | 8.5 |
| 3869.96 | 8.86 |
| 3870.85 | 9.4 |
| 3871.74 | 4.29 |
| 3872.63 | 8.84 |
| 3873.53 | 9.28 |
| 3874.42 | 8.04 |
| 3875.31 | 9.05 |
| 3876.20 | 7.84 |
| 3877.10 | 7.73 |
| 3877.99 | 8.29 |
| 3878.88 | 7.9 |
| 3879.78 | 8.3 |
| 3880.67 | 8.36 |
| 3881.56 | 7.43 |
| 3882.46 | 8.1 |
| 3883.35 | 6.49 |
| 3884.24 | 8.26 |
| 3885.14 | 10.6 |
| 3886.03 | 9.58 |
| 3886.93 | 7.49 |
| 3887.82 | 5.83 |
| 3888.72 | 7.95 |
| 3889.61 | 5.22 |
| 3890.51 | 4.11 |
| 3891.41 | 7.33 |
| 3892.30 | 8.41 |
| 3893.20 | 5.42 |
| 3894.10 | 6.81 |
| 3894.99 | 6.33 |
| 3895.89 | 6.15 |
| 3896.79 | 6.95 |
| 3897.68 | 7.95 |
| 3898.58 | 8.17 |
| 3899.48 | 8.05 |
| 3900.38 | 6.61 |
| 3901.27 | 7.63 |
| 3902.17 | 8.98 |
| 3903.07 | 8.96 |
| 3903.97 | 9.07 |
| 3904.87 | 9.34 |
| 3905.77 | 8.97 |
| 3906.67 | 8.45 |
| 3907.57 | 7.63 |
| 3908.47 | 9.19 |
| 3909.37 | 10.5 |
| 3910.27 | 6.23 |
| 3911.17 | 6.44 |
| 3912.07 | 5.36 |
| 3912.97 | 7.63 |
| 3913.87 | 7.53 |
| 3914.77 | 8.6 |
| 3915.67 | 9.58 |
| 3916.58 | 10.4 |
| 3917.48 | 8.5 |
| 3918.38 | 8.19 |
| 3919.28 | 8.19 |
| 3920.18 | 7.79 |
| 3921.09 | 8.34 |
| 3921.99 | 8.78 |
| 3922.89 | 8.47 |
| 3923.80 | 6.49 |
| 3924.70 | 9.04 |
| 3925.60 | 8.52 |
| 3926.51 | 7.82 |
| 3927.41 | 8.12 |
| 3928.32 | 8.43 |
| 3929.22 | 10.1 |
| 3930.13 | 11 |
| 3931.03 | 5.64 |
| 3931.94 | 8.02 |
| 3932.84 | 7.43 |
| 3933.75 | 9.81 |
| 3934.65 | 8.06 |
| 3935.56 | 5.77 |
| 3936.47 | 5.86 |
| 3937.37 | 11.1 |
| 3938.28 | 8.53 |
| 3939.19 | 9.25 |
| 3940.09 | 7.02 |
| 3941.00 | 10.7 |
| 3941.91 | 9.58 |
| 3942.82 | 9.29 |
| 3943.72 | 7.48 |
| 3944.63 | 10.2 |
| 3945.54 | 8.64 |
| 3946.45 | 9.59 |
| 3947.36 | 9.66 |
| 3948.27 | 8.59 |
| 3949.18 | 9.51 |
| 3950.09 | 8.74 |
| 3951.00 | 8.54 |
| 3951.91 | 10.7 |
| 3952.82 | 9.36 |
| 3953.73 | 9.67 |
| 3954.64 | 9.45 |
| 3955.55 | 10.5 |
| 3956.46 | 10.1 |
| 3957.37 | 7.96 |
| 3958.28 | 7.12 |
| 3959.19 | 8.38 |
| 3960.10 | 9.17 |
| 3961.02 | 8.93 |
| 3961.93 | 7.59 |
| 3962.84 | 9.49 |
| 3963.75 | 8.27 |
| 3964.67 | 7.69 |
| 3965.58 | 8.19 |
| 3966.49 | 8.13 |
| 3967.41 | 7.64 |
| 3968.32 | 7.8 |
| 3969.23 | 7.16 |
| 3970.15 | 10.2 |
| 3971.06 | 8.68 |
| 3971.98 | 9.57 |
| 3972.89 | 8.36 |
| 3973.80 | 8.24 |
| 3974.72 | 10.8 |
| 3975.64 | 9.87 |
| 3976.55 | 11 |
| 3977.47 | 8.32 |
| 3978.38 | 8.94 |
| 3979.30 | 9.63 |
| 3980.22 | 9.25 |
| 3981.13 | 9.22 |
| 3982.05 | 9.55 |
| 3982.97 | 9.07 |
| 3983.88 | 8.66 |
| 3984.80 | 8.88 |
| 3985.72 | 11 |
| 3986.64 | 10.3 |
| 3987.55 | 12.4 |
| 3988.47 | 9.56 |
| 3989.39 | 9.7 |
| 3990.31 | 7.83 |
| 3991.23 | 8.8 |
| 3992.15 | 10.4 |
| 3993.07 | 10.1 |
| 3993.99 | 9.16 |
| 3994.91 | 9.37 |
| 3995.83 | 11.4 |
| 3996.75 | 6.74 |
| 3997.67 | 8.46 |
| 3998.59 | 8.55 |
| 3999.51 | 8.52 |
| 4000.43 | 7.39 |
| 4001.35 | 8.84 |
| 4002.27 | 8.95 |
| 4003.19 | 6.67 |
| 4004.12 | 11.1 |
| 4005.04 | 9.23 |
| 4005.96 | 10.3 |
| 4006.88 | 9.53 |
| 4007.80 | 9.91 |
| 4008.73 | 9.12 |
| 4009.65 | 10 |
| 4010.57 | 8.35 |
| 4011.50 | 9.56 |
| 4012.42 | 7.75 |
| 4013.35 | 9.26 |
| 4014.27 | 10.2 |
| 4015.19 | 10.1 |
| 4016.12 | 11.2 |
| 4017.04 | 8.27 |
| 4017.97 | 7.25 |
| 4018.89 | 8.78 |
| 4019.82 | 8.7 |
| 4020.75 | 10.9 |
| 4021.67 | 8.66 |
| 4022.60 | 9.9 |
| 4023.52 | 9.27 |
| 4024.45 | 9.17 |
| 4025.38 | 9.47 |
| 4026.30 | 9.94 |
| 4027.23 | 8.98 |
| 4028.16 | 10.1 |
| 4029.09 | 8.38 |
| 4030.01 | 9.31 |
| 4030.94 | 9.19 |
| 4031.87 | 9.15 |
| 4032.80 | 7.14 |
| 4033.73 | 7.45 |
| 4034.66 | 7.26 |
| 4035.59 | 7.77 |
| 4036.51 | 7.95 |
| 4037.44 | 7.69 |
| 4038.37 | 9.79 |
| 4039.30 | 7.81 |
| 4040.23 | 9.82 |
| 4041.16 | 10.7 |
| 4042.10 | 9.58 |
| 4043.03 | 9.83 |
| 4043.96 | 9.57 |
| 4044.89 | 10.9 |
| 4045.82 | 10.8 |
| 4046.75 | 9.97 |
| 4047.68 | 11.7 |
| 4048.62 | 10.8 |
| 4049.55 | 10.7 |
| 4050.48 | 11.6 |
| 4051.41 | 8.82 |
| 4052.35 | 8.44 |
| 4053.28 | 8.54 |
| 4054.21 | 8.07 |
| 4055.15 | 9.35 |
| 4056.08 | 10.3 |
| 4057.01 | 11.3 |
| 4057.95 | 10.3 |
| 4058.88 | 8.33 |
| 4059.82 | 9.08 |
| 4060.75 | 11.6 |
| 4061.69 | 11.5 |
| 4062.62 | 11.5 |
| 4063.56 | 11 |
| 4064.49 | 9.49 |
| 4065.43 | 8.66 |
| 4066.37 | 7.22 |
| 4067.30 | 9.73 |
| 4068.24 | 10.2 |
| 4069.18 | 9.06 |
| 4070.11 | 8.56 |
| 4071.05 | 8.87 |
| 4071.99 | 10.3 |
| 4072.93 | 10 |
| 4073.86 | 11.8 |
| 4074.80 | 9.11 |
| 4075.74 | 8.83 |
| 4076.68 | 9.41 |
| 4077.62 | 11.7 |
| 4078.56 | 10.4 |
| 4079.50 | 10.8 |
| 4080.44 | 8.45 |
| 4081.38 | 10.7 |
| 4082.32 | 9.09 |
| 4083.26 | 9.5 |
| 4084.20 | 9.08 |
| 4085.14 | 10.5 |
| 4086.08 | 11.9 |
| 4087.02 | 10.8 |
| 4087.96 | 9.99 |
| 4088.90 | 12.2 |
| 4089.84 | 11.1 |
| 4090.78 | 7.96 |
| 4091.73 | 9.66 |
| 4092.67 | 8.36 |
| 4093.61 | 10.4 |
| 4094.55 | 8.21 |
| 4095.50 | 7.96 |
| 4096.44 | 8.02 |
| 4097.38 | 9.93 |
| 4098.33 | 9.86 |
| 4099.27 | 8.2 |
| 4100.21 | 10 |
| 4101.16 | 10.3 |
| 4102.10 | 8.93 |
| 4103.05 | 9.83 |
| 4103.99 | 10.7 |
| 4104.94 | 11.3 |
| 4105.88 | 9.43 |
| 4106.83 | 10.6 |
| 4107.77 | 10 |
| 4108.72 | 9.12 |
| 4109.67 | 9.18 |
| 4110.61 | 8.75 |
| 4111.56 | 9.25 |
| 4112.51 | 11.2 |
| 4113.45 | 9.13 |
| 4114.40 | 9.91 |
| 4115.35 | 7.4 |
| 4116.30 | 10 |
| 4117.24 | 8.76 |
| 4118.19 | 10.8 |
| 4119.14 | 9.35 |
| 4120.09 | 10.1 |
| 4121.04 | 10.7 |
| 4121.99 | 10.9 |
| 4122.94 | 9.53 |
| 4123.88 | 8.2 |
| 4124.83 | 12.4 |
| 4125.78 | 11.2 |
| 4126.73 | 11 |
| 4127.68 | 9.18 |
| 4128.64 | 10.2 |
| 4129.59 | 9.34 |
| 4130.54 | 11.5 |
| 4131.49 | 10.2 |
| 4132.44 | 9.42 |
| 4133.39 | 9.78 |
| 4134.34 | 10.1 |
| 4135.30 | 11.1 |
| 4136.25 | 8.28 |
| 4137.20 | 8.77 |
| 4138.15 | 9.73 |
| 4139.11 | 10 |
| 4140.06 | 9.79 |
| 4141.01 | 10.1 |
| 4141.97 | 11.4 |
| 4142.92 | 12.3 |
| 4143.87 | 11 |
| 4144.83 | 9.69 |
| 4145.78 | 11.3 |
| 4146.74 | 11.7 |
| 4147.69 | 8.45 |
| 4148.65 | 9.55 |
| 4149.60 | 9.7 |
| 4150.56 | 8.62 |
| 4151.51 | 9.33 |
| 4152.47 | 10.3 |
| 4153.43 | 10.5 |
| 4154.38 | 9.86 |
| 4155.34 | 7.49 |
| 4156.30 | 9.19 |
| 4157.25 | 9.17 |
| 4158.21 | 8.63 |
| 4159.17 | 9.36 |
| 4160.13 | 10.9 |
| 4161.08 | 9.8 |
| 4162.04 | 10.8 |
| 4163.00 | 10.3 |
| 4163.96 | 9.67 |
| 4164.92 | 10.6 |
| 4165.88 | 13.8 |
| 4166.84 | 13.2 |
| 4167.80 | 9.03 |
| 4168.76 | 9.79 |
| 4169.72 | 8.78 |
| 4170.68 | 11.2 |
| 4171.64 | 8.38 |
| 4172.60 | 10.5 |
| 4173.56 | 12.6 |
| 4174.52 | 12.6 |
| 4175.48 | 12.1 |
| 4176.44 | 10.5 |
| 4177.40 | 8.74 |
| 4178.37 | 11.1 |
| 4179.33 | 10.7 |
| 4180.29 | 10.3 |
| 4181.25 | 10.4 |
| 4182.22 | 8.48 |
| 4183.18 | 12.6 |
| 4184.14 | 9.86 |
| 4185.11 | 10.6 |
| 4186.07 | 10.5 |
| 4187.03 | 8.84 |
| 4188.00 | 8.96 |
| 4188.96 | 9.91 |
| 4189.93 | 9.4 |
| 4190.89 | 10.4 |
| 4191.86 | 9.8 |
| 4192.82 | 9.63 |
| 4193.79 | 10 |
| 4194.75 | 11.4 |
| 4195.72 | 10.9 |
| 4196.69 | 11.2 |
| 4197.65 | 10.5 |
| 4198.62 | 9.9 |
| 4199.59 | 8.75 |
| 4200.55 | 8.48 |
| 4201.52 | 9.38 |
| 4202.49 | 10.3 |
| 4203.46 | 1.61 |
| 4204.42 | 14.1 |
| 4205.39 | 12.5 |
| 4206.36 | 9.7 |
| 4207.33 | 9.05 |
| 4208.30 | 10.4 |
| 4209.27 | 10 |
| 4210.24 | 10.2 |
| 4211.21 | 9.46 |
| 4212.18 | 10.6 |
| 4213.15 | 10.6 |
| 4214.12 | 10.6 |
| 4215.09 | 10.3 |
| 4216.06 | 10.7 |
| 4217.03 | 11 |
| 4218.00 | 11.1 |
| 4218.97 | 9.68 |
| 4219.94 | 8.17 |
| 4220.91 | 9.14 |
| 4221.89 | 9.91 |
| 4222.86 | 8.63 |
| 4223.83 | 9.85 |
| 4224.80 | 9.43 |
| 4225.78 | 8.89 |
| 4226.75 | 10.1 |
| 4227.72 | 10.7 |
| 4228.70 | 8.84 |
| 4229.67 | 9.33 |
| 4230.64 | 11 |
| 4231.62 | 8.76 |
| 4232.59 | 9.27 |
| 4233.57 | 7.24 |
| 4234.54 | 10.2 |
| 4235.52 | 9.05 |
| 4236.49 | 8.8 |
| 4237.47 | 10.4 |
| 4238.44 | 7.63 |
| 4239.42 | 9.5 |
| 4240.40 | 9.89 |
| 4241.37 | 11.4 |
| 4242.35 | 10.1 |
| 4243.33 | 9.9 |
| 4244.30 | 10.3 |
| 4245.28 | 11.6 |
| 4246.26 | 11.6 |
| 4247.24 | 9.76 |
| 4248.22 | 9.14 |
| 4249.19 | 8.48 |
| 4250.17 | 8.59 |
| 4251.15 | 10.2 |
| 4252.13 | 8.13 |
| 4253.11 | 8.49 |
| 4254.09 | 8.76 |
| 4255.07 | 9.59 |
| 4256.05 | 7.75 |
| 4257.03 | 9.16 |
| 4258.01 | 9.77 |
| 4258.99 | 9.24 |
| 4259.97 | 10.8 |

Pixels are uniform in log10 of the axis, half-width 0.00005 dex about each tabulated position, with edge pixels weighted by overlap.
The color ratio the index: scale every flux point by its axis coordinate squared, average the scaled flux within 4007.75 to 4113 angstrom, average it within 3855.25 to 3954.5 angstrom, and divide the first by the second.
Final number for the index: 1.26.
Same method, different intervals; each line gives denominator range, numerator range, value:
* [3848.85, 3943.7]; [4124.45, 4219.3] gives 1.44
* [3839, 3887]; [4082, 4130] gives 1.34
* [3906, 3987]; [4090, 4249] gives 1.27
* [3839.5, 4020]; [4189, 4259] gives 1.31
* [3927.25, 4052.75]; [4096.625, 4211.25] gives 1.19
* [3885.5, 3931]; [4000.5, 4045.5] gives 1.22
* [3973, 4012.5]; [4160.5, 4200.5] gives 1.22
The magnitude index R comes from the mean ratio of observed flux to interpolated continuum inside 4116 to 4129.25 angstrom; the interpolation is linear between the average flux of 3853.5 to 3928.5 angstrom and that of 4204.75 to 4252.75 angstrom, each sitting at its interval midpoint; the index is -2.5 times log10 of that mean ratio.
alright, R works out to -0.10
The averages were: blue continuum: 7.98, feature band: 10.2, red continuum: 9.8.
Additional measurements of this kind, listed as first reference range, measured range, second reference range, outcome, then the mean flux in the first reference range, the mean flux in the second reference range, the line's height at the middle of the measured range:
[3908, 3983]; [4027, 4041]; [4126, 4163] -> 0.08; 8.68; 9.95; 9.24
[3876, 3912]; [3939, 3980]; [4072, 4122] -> -0.07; 7.7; 9.8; 8.38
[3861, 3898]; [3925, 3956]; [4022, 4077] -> -0.06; 7.78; 9.51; 8.4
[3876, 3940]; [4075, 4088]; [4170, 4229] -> -0.10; 7.96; 10.1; 9.21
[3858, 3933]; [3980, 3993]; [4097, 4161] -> -0.11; 8.01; 9.88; 8.74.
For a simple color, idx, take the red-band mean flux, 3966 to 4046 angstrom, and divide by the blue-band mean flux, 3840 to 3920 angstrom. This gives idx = 1.1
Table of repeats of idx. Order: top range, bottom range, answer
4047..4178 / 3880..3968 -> 1.21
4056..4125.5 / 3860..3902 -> 1.26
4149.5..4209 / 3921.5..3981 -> 1.15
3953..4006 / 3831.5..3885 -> 1.12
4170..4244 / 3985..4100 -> 1.05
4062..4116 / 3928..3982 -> 1.10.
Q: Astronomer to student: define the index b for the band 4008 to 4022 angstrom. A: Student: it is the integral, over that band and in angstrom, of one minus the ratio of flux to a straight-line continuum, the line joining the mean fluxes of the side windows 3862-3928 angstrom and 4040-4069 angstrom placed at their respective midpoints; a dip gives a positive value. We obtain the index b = 0.4 angstrom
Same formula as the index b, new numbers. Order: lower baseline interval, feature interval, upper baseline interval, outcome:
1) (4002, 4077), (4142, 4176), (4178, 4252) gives -2.0 angstrom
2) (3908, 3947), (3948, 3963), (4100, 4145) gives -0.7 angstrom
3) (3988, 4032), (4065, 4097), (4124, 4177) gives 0.2 angstrom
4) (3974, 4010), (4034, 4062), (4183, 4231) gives -0.3 angstrom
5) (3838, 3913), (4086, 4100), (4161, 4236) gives -0.3 angstrom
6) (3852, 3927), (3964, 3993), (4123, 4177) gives -1.4 angstrom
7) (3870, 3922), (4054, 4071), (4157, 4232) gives -1.2 angstrom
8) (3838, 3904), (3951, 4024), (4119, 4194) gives -2.4 angstrom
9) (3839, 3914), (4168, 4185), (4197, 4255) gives -1.9 angstrom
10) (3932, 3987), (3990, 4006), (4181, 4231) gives 0.2 angstrom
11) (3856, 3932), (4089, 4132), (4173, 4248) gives -1.8 angstrom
